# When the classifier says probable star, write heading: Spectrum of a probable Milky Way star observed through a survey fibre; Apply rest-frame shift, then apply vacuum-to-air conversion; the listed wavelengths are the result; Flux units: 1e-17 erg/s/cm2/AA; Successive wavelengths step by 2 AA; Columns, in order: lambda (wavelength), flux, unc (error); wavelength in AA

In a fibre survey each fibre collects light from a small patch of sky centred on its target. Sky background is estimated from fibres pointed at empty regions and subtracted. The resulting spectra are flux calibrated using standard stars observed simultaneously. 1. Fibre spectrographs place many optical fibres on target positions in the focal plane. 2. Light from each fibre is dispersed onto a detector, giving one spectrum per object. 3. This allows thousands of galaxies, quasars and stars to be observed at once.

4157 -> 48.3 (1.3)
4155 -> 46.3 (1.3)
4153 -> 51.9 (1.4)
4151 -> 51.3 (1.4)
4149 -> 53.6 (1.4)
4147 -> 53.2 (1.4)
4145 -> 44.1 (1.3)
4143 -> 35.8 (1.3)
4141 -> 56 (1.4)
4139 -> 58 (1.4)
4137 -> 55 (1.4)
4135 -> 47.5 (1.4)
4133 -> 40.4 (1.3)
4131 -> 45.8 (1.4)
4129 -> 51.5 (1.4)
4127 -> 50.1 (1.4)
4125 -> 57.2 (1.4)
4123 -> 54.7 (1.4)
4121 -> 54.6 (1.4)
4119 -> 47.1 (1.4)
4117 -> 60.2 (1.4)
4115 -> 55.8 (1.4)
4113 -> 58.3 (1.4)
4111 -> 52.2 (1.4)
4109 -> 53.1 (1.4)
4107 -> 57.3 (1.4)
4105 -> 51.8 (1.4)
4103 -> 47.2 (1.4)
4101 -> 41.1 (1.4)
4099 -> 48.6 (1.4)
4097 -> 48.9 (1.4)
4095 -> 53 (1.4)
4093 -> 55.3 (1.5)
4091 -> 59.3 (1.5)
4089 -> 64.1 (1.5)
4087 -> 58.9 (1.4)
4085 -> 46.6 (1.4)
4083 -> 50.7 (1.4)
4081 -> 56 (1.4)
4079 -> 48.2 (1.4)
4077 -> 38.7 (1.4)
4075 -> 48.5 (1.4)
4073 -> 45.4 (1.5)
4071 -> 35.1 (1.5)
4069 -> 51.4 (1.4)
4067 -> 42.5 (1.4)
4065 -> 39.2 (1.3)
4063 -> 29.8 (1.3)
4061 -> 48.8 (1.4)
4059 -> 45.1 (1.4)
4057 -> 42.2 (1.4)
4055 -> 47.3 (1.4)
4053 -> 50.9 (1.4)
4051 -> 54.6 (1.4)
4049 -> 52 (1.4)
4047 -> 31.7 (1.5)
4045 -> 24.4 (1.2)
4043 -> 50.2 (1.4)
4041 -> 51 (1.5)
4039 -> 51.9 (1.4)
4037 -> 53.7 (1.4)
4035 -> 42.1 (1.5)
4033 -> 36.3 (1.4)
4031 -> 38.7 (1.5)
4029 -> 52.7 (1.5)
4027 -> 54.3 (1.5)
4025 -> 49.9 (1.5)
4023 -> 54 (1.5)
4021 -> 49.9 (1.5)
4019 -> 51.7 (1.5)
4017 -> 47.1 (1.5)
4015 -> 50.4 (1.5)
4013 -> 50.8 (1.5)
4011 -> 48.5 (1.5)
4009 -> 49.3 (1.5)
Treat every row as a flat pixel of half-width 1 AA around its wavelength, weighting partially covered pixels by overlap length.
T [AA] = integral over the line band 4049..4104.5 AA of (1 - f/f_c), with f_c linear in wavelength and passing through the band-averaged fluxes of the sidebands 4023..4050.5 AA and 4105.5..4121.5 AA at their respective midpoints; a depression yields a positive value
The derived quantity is 2.53 AA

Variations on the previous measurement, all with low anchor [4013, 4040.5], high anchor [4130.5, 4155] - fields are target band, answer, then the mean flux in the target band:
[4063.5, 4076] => 1.5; 43.1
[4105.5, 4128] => -2.4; 54.5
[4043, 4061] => 1.7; 44.2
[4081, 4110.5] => -2.1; 52.7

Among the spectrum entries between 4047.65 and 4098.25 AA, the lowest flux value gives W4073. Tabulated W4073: 29.8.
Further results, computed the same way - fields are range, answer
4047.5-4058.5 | 42.2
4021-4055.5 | 24.4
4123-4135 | 40.4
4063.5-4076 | 35.1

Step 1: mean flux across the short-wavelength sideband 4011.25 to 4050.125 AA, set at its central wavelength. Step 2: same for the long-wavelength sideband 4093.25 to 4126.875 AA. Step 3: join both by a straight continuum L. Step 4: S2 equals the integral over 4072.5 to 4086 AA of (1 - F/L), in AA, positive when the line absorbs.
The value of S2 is 0.7 AA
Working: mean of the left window 47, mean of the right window 52.6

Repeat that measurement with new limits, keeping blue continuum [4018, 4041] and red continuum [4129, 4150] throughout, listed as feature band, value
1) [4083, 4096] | -1.8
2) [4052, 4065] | 1.4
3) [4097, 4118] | -1.5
